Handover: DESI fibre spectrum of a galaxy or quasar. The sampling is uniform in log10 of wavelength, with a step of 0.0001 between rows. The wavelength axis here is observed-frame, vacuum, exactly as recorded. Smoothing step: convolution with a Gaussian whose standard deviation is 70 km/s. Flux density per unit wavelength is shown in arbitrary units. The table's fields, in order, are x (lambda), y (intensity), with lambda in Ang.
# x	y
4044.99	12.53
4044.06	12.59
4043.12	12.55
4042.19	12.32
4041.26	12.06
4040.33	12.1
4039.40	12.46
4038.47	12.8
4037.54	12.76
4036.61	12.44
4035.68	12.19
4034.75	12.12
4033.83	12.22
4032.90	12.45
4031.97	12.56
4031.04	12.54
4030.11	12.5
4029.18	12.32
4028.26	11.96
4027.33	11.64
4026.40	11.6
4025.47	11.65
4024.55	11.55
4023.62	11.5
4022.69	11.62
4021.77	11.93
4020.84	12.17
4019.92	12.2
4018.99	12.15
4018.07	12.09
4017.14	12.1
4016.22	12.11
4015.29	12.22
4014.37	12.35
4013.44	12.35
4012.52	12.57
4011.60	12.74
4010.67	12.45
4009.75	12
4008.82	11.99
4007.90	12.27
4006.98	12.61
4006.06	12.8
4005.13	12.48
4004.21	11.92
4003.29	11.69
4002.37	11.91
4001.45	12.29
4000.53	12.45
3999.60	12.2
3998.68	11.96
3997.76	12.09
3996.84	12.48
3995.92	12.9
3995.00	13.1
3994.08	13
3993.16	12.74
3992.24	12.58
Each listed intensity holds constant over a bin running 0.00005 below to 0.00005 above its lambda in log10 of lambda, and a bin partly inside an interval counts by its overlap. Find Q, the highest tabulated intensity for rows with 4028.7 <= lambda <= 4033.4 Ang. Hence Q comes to 12.56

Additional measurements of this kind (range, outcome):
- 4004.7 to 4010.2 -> 12.8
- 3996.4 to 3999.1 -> 12.48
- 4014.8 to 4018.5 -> 12.22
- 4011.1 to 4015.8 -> 12.74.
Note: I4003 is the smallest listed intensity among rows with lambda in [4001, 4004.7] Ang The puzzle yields 11.69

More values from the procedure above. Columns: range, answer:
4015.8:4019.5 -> 12.09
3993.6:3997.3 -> 12.48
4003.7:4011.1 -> 11.92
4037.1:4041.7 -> 12.06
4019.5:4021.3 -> 12.17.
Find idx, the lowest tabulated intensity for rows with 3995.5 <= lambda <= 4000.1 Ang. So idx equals 11.96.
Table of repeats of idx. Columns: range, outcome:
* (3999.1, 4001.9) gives 12.2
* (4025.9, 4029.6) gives 11.6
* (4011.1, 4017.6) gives 12.1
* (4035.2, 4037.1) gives 12.19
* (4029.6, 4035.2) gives 12.12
